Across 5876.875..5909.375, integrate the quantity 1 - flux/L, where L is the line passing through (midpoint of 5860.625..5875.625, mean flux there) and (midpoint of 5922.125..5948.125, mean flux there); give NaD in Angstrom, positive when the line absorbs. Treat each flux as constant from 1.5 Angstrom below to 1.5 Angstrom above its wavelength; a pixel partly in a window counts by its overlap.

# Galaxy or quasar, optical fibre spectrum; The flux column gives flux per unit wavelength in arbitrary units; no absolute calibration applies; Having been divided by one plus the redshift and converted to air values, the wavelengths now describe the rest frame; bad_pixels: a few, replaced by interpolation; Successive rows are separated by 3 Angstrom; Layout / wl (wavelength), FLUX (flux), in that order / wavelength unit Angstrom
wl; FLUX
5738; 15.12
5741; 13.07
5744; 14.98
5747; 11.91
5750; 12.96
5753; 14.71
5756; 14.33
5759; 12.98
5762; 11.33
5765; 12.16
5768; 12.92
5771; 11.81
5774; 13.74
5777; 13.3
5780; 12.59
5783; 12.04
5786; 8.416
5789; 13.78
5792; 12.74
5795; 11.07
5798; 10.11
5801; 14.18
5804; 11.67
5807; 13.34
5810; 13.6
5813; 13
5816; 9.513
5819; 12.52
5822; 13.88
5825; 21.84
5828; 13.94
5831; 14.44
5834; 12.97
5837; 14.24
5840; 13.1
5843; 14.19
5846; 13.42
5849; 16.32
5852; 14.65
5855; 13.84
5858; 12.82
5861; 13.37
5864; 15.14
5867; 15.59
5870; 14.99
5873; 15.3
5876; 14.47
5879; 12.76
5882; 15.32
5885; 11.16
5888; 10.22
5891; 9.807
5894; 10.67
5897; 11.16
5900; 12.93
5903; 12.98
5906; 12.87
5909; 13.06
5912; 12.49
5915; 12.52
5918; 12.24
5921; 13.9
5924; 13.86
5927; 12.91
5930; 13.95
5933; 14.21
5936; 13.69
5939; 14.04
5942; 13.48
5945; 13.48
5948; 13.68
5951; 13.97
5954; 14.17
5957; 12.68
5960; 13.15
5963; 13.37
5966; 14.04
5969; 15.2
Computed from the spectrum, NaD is 5.4 Angstrom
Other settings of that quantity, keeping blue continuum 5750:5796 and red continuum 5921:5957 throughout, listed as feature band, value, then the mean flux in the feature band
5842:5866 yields -2.0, 14.2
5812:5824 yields 0.3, 12.6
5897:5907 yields 0.6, 12.7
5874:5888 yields 0.2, 13.2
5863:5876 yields -1.9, 15.2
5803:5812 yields -0.1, 12.9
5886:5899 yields 2.7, 10.6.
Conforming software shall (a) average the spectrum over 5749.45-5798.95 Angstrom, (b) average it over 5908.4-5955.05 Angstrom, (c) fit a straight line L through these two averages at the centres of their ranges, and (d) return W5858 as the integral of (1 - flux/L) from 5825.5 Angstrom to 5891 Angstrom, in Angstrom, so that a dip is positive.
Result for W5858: -4.9 Angstrom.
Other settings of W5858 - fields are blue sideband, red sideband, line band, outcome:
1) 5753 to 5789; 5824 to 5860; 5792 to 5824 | 2.6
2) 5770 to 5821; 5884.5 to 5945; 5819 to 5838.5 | -4.2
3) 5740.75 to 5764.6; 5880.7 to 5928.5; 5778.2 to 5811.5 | 2.2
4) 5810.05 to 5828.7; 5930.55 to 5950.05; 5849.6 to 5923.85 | 4.1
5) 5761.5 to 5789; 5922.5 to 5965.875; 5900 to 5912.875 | 0.4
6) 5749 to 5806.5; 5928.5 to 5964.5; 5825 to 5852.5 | -3.5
